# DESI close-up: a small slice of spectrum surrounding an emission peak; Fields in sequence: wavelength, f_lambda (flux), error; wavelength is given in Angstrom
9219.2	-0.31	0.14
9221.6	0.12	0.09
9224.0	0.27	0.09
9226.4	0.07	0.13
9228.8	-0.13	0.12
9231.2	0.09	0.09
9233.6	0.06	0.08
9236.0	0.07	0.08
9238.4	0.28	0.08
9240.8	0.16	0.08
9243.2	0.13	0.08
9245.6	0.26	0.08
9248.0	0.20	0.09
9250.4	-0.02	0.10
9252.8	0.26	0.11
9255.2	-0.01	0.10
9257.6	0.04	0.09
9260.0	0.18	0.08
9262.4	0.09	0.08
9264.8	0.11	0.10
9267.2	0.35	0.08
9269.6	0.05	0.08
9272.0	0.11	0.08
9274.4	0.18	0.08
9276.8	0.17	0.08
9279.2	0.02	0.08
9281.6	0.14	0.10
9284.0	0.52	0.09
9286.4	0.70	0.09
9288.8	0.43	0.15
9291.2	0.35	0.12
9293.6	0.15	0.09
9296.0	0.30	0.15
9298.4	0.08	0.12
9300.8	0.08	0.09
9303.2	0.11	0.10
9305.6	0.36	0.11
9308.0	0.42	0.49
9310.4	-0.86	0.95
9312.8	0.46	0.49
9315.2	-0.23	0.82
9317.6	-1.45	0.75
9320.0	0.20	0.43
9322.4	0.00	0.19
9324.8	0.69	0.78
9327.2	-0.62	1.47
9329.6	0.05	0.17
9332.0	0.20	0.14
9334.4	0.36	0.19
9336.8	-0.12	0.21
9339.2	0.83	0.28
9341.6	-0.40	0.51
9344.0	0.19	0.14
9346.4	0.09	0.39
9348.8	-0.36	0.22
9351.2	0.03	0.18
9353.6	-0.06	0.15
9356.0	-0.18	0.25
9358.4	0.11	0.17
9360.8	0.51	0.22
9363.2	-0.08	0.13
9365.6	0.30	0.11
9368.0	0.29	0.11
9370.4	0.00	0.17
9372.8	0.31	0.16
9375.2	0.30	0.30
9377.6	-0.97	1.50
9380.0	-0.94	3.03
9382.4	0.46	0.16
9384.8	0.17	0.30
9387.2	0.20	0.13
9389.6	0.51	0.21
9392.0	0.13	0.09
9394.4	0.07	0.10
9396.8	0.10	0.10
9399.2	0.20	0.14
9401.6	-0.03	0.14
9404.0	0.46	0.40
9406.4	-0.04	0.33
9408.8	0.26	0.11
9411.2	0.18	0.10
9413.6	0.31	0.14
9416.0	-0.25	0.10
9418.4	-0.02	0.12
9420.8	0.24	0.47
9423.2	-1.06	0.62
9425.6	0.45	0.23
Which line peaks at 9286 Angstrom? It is H-gamma 4340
